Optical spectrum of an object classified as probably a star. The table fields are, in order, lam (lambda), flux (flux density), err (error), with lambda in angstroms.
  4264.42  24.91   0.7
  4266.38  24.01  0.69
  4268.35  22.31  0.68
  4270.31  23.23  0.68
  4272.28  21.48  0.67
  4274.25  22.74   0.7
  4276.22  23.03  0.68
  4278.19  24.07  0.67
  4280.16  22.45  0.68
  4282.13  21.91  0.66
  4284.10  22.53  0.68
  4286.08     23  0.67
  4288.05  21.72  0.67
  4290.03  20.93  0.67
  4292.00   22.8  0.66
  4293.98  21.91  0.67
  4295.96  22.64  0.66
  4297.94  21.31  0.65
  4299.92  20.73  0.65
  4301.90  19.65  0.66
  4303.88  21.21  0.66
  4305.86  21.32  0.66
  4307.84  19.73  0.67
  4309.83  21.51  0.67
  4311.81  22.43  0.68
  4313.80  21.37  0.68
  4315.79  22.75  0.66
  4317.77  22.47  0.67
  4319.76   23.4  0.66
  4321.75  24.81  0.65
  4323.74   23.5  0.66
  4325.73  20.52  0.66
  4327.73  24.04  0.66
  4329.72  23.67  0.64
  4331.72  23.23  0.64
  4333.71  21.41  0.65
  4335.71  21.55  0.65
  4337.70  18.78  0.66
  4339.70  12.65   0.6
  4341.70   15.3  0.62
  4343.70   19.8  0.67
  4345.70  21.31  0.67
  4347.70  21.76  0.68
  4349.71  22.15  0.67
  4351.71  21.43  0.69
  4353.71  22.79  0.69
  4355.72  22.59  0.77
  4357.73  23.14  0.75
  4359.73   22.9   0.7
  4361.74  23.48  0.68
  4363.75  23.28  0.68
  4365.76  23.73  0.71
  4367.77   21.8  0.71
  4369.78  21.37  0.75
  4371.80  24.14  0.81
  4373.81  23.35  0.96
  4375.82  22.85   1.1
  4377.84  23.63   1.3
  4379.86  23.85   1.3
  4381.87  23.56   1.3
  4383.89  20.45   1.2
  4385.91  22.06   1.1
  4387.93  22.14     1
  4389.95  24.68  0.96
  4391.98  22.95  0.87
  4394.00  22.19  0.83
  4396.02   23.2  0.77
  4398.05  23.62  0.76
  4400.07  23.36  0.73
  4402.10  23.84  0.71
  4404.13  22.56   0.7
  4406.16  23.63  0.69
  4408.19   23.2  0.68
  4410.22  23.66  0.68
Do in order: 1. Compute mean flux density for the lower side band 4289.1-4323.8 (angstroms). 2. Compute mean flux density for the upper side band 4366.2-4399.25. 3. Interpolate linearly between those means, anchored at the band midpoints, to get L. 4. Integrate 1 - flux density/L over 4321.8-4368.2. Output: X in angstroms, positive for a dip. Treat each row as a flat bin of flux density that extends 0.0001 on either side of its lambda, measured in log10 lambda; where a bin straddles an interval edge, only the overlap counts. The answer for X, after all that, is 1.68 angstroms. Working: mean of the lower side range 21.9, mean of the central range 21.6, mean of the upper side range 22.9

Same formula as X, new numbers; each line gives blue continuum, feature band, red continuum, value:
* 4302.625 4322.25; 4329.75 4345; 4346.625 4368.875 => 2.1 angstroms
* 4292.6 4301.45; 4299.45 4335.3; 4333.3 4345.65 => -3.9 angstroms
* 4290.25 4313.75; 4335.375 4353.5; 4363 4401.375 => 2.2 angstroms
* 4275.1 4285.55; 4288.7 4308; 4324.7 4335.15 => 1.2 angstroms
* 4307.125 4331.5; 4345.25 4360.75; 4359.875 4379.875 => 0.4 angstroms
